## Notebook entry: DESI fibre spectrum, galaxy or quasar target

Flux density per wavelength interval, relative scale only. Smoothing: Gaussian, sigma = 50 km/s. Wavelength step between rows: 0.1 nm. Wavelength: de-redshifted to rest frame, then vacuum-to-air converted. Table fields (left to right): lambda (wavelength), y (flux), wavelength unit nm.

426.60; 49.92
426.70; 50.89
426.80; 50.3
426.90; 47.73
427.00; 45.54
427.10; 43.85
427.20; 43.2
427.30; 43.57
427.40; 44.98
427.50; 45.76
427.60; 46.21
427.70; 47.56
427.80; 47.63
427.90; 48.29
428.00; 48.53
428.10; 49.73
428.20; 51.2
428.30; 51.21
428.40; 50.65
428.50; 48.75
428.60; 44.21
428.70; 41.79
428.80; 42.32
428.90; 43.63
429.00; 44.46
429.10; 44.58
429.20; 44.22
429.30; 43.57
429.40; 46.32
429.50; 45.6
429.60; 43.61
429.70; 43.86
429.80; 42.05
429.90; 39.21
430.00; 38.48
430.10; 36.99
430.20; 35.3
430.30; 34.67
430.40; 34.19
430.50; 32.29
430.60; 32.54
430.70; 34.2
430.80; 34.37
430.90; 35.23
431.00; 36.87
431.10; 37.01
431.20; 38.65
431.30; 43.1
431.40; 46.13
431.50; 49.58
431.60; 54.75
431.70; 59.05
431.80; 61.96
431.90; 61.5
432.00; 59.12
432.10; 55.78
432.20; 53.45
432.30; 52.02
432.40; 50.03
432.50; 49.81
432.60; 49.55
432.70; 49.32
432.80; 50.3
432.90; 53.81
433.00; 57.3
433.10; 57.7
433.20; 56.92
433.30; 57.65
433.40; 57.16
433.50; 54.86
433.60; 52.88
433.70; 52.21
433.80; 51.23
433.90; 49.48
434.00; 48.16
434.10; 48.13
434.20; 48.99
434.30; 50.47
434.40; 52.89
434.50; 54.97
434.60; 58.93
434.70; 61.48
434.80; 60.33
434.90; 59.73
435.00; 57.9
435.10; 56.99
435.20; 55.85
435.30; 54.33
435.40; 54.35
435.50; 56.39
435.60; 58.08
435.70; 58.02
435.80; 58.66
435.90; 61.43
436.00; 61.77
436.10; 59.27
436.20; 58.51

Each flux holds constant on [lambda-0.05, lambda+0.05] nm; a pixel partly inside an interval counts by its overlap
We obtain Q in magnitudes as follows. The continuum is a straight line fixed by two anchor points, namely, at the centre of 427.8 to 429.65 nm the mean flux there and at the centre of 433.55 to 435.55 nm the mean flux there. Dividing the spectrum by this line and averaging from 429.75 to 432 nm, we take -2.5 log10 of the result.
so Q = 0.17 mag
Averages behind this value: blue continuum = 46.3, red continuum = 54.3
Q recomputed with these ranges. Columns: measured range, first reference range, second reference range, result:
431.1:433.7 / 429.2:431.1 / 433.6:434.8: -0.14 mag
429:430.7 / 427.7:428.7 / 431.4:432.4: 0.28 mag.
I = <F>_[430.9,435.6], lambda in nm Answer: 52.9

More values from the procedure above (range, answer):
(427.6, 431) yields 42.4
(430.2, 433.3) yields 47.3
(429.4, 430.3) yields 40.6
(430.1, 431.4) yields 36.2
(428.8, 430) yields 43.5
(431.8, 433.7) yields 54.5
